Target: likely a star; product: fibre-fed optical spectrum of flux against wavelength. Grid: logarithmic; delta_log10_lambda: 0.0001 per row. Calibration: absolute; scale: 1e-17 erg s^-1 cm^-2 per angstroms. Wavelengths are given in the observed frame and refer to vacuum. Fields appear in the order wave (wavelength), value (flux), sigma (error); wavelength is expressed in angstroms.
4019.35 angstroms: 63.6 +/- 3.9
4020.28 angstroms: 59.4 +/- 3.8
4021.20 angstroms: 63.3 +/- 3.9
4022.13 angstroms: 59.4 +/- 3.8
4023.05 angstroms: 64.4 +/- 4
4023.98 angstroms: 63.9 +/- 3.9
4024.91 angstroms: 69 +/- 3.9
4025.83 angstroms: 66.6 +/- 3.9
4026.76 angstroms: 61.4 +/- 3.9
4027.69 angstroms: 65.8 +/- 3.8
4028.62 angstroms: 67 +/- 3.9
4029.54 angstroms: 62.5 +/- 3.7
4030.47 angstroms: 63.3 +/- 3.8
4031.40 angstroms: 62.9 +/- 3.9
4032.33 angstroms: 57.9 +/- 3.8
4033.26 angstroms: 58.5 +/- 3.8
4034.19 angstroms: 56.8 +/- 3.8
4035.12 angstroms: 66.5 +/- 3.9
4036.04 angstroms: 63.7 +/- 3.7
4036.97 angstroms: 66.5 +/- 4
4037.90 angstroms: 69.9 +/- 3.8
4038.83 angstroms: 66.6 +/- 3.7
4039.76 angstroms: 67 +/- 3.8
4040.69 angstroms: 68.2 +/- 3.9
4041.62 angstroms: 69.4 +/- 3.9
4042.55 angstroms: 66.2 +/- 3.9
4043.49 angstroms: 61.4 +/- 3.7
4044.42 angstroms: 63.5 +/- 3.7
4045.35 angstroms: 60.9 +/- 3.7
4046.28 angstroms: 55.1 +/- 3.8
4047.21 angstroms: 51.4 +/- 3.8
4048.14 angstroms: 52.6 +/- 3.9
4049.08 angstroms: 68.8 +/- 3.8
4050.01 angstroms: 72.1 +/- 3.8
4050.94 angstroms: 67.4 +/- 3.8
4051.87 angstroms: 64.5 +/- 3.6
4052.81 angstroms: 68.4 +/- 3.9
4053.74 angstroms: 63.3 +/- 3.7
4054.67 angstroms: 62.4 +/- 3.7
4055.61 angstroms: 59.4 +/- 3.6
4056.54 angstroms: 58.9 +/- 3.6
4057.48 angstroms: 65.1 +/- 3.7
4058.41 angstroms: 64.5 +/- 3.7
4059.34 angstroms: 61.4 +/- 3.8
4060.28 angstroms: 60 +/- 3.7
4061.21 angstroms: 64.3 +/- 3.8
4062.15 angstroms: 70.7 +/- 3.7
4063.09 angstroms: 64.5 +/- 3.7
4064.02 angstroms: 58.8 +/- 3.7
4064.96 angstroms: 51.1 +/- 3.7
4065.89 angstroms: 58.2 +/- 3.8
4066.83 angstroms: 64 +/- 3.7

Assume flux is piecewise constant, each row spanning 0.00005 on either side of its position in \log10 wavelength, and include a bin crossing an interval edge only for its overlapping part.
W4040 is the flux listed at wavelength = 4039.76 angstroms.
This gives 67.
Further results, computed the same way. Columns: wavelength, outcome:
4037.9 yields 69.9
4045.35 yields 60.9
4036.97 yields 66.5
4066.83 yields 64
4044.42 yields 63.5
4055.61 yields 59.4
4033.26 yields 58.5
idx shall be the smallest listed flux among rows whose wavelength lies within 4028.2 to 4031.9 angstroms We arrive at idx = 62.5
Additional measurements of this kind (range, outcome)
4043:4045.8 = 60.9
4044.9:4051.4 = 51.4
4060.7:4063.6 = 64.3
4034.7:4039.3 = 63.7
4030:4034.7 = 56.8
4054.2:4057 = 58.9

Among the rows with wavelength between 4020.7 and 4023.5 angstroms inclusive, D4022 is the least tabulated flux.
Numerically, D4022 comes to 59.4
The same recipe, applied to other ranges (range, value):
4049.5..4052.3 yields 64.5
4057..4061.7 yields 60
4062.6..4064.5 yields 58.8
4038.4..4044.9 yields 61.4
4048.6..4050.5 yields 68.8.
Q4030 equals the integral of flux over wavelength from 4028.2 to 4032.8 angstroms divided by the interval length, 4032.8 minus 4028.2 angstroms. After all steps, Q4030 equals 62.7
